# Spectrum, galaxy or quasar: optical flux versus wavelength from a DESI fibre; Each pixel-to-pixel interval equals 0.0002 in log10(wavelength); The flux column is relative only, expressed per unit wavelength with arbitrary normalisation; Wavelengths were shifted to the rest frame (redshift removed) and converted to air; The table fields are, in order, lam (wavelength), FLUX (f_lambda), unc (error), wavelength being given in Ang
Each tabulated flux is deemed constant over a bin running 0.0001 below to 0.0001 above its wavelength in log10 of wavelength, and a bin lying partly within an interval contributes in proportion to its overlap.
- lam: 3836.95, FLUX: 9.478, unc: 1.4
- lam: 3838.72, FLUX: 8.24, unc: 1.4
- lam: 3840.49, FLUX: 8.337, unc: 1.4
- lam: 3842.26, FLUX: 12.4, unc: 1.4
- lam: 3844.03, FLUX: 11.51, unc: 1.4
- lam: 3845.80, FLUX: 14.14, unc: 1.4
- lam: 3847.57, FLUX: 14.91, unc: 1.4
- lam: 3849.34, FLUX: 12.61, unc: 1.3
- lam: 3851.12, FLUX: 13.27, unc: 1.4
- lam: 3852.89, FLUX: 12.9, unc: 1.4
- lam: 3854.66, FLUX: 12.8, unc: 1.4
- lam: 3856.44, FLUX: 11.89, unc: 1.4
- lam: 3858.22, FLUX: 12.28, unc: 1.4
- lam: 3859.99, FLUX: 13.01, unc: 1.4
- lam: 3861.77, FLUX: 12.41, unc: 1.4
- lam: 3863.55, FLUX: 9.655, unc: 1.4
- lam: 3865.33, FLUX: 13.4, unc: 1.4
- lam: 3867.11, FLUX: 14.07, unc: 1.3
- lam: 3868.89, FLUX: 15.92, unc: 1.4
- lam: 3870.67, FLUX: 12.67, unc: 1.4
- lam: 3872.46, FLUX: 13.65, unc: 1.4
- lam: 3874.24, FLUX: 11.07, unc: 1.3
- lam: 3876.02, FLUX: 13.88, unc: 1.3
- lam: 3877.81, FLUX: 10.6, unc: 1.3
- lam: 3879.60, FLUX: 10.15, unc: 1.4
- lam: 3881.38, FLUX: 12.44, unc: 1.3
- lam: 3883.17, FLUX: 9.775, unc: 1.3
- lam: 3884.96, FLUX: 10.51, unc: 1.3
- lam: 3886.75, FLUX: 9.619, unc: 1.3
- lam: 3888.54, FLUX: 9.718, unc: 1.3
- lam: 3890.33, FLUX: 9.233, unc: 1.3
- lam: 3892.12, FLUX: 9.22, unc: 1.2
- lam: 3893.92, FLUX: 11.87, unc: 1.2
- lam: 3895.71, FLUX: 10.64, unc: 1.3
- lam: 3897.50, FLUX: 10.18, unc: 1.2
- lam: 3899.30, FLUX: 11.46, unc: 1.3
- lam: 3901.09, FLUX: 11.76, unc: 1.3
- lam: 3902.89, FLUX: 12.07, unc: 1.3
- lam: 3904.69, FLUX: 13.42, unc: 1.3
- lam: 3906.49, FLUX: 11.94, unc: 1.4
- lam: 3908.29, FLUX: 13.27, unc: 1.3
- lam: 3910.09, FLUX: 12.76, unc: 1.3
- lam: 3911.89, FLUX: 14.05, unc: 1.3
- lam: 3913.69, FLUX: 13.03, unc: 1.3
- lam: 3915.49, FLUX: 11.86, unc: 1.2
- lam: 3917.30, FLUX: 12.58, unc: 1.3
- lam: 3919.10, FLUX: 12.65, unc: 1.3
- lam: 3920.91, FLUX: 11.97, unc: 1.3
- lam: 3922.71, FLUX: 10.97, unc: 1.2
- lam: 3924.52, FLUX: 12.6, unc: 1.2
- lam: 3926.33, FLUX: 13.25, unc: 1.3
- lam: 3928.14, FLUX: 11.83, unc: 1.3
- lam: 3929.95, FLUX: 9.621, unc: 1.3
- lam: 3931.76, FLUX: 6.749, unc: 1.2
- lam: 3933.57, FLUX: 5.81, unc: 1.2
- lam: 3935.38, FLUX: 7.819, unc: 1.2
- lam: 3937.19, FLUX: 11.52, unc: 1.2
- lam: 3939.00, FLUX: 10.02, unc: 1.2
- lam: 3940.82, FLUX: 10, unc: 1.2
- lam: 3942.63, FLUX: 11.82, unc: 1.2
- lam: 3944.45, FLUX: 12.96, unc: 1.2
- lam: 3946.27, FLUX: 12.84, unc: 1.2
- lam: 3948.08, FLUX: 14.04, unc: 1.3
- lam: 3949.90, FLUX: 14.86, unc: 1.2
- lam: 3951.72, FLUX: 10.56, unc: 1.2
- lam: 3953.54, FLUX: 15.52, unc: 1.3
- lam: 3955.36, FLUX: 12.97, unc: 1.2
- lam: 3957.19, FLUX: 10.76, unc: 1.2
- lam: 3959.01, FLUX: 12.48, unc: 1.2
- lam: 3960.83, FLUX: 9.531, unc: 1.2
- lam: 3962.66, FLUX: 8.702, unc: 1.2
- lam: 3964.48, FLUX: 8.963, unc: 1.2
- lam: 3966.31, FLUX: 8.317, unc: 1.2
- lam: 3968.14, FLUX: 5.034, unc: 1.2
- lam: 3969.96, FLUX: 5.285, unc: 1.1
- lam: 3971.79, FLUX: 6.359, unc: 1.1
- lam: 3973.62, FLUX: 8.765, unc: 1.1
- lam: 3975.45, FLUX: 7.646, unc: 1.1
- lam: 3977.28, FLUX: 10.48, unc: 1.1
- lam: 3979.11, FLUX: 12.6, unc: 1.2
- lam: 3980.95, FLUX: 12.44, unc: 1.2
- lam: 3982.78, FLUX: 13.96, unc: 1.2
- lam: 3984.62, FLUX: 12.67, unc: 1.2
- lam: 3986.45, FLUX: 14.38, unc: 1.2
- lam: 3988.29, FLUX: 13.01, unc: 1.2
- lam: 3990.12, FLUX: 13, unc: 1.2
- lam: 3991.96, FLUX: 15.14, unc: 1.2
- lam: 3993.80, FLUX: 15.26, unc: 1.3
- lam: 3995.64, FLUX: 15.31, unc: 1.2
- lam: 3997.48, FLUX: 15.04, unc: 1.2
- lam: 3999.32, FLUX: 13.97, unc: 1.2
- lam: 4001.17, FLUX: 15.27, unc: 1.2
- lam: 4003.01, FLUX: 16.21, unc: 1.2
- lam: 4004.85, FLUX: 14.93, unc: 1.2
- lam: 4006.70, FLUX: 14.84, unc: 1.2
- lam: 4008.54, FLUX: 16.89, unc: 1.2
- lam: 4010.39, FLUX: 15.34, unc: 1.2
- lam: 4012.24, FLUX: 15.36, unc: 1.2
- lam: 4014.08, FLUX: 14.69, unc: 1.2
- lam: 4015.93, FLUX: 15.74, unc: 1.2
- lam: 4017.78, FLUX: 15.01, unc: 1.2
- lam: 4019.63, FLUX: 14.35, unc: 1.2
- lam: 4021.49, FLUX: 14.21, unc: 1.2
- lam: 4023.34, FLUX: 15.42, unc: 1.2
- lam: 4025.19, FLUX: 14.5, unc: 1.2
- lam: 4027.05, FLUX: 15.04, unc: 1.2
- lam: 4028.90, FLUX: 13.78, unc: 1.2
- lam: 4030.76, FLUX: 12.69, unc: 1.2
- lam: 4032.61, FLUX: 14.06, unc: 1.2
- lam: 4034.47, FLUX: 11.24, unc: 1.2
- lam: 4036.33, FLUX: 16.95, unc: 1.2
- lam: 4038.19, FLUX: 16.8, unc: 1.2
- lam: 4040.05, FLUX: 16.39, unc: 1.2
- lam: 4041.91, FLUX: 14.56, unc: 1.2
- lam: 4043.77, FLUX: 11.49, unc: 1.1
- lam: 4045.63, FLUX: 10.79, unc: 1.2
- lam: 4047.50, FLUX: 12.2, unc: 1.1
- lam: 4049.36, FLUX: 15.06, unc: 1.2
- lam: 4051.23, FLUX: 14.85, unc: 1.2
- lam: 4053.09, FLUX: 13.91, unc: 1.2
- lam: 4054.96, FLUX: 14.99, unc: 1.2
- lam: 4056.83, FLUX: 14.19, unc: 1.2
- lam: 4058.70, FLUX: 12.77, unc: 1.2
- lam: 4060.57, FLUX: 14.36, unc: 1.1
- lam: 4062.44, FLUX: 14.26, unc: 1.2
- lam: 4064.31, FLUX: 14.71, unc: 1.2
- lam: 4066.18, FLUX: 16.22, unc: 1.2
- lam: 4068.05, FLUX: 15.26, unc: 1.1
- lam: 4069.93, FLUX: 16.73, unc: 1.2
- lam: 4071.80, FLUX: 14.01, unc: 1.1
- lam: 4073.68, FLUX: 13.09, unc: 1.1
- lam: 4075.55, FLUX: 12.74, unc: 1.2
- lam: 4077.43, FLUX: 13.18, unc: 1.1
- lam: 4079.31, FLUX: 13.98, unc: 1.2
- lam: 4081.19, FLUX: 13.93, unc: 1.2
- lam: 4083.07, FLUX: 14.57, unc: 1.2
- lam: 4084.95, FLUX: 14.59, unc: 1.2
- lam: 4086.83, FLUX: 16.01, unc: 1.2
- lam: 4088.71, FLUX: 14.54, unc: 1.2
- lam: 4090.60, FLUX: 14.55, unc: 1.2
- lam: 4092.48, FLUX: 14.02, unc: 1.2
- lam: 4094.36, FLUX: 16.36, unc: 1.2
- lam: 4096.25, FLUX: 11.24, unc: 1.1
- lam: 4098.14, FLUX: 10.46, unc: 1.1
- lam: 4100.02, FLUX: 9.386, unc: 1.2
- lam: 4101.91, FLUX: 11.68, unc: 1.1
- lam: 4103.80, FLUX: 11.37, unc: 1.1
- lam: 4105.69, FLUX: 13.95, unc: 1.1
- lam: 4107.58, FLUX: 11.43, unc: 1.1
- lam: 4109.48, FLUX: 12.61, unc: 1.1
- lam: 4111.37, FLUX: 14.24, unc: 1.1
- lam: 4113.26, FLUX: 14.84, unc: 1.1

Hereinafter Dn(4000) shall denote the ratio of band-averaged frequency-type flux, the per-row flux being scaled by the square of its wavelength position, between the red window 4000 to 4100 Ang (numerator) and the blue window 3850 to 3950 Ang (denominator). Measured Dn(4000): 1.3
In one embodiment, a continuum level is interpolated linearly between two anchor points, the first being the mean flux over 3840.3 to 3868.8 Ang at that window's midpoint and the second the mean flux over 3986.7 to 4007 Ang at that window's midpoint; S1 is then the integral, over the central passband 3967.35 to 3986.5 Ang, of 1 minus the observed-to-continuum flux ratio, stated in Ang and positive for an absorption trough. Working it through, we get 6.2 Ang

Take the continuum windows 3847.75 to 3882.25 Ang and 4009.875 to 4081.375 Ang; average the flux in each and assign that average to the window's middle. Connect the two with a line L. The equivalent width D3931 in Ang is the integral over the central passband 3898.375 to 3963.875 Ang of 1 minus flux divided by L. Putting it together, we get 7.8 Ang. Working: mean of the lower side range 12.6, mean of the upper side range 14.3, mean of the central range 11.7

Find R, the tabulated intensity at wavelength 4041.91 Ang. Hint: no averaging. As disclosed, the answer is 14.56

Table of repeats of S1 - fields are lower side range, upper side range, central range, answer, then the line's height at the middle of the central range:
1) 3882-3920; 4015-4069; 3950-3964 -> 1.12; 12.6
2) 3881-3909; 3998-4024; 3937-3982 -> 9.11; 13.3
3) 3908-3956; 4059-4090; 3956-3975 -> 6.00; 12.4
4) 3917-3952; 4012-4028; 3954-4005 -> 5.85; 13.2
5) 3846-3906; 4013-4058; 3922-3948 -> 4.34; 12.8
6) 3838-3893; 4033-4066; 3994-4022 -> -3.18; 13.6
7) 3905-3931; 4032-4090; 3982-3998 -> -1.06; 13.3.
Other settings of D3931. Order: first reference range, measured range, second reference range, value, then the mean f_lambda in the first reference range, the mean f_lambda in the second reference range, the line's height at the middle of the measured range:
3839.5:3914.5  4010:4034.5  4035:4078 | -1.1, 12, 14.3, 13.9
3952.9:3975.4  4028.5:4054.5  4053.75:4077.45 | -1.5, 9.25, 14.4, 13.2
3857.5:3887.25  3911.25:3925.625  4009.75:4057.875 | 0.3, 12.1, 14.4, 12.7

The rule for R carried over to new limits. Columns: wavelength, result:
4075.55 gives 12.74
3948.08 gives 14.04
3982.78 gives 13.96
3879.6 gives 10.15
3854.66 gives 12.8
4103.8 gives 11.37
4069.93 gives 16.73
